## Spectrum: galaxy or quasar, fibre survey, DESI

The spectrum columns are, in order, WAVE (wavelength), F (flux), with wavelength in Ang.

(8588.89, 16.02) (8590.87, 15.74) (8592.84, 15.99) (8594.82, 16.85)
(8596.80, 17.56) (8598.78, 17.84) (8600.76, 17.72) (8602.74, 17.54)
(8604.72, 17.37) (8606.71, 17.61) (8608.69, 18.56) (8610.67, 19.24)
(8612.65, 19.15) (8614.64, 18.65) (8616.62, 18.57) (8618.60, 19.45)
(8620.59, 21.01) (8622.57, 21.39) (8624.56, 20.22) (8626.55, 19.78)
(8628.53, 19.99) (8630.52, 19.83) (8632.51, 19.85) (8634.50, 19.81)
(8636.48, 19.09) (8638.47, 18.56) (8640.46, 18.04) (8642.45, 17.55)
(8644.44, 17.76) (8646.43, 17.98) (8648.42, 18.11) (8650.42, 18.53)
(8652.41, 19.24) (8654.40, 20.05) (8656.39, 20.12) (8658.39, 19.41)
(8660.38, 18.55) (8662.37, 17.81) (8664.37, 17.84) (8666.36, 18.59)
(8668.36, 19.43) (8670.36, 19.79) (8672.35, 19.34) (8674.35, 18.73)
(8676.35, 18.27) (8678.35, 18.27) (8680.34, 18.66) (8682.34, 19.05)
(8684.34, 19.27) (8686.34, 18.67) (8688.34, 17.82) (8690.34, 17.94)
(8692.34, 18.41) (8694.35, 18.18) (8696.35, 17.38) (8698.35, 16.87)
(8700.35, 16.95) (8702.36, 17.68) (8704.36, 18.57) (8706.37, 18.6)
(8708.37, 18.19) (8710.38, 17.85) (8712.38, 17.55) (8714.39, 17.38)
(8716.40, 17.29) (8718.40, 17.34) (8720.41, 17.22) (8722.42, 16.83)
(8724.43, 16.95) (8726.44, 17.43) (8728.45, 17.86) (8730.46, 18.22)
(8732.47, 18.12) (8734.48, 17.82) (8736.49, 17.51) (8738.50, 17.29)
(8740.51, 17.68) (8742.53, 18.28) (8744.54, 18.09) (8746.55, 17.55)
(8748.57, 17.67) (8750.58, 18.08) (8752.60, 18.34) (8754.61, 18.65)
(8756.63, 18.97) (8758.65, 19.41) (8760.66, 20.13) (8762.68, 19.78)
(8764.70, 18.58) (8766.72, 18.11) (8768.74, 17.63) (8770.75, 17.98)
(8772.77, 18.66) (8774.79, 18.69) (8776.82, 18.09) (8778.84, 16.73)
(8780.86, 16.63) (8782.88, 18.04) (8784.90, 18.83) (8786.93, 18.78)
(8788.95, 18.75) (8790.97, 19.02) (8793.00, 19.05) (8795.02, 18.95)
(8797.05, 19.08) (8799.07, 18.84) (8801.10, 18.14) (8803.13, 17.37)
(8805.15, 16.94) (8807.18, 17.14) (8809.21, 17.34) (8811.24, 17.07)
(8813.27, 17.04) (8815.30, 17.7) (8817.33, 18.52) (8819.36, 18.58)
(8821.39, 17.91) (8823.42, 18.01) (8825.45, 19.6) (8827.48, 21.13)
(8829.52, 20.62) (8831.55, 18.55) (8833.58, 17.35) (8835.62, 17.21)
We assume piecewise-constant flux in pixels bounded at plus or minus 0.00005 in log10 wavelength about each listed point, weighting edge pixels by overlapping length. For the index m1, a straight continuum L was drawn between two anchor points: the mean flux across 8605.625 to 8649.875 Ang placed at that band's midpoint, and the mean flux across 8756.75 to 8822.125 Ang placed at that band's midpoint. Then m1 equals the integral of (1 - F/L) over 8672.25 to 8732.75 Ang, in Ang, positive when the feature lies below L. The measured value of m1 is 2.5 Ang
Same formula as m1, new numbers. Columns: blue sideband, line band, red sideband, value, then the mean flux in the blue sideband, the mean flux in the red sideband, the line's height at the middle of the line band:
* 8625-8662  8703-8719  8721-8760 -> 0.4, 19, 17.9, 18.3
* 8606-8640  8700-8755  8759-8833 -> 3.1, 19.5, 18.4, 18.8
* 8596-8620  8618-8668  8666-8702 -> -2.1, 18.3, 18.4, 18.4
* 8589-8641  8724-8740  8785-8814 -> 0.6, 18.6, 18.1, 18.3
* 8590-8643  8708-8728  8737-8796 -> 1.1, 18.6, 18.4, 18.4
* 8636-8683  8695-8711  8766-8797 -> 0.7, 18.7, 18.3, 18.5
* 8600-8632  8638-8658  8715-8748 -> 0.1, 19.1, 17.6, 18.7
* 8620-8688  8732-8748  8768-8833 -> 0.7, 19.1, 18.3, 18.6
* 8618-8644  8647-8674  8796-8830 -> 0.5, 19.5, 18.3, 19.3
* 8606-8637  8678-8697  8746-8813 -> 0.6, 19.5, 18.3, 19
